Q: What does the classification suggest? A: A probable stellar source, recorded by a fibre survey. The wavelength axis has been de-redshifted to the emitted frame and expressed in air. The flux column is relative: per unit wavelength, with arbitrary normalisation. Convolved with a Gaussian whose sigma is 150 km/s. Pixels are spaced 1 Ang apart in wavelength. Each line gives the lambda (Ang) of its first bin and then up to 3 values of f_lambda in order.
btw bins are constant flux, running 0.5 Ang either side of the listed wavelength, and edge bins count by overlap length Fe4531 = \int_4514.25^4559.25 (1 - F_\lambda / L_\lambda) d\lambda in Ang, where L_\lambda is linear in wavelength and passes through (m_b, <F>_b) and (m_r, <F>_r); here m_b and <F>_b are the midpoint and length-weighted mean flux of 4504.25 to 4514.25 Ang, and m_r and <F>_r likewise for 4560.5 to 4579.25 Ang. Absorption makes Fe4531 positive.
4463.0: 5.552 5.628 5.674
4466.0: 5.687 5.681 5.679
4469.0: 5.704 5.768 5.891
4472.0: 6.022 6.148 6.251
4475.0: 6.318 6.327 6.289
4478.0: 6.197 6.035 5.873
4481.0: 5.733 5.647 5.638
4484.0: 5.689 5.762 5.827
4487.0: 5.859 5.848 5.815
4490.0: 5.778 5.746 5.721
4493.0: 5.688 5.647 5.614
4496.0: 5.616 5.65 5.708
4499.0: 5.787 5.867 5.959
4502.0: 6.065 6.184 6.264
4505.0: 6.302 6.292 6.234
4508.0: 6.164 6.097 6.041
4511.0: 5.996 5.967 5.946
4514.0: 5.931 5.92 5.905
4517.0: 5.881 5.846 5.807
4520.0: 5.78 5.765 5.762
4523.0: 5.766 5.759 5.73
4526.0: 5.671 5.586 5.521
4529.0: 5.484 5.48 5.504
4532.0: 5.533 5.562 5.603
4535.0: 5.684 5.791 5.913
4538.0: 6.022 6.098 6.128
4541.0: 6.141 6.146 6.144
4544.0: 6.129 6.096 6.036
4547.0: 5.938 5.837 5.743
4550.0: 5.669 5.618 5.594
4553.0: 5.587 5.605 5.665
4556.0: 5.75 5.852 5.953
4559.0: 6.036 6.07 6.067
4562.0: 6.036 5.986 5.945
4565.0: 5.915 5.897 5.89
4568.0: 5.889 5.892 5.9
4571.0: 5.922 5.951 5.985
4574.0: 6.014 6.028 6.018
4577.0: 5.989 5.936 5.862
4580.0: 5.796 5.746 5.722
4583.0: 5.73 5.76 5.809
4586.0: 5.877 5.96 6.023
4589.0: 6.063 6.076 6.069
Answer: 1.76 Ang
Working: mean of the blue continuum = 6.11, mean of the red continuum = 5.96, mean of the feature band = 5.8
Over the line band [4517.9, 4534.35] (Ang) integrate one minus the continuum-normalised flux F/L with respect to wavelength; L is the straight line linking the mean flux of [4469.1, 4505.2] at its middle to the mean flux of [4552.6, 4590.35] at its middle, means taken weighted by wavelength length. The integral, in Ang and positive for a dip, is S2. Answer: 0.7 Ang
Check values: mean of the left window 5.9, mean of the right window 5.9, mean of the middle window 5.65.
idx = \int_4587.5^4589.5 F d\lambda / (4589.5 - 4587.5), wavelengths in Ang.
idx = 6.04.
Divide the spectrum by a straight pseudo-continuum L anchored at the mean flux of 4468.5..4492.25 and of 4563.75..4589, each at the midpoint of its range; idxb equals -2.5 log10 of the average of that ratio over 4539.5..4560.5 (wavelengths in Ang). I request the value 0.00 mag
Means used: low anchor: 5.91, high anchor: 5.9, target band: 5.89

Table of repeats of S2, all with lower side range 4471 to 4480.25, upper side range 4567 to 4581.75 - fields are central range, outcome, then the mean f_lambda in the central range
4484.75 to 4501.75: 1.0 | 5.76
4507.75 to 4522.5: 0.4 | 5.92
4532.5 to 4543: 0.2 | 5.92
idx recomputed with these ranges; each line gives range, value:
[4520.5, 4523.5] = 5.76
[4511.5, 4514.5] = 5.95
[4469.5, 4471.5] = 5.83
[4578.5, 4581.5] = 5.8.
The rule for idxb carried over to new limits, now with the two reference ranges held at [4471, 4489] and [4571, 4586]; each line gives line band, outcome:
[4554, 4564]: 0.00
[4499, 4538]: 0.01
